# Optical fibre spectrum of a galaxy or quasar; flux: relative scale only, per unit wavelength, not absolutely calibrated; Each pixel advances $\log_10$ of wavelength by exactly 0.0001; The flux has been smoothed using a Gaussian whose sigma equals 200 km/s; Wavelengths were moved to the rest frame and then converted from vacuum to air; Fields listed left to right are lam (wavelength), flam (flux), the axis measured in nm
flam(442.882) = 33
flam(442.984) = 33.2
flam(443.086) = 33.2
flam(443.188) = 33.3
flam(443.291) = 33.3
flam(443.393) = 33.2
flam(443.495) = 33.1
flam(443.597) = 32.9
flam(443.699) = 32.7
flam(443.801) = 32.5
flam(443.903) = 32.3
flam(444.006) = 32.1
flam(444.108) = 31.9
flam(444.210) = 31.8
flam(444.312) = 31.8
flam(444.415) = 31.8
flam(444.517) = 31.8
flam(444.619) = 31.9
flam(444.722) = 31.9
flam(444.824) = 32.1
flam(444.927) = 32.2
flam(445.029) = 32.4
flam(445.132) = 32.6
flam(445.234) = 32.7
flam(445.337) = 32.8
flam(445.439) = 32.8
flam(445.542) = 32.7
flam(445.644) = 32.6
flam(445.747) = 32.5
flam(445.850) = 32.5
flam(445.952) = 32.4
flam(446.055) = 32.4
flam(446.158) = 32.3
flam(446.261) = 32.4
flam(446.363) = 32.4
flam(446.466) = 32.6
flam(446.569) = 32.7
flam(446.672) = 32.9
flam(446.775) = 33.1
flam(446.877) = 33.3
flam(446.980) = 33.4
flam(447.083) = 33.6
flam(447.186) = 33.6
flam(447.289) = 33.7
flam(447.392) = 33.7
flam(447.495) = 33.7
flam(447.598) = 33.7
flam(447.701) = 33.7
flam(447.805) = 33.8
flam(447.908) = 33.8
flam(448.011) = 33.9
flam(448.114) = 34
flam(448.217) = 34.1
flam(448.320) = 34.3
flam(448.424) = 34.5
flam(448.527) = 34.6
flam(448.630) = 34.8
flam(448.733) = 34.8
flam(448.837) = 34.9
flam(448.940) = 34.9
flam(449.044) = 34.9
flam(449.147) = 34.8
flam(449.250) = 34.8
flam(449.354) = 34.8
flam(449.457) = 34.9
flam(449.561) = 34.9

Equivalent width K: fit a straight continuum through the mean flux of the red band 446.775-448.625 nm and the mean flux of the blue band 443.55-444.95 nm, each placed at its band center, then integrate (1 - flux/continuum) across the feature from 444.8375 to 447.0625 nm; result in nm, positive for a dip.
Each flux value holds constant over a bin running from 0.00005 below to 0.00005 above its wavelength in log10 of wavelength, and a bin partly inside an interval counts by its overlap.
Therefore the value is 0.02 nm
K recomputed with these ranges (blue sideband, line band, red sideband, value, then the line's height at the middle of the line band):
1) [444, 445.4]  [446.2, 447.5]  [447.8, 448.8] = 0.01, 33.4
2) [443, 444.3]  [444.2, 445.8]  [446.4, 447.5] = 0.03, 32.9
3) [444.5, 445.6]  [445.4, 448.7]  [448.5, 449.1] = 0.03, 33.7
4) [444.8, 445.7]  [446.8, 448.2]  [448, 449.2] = 0.01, 33.9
